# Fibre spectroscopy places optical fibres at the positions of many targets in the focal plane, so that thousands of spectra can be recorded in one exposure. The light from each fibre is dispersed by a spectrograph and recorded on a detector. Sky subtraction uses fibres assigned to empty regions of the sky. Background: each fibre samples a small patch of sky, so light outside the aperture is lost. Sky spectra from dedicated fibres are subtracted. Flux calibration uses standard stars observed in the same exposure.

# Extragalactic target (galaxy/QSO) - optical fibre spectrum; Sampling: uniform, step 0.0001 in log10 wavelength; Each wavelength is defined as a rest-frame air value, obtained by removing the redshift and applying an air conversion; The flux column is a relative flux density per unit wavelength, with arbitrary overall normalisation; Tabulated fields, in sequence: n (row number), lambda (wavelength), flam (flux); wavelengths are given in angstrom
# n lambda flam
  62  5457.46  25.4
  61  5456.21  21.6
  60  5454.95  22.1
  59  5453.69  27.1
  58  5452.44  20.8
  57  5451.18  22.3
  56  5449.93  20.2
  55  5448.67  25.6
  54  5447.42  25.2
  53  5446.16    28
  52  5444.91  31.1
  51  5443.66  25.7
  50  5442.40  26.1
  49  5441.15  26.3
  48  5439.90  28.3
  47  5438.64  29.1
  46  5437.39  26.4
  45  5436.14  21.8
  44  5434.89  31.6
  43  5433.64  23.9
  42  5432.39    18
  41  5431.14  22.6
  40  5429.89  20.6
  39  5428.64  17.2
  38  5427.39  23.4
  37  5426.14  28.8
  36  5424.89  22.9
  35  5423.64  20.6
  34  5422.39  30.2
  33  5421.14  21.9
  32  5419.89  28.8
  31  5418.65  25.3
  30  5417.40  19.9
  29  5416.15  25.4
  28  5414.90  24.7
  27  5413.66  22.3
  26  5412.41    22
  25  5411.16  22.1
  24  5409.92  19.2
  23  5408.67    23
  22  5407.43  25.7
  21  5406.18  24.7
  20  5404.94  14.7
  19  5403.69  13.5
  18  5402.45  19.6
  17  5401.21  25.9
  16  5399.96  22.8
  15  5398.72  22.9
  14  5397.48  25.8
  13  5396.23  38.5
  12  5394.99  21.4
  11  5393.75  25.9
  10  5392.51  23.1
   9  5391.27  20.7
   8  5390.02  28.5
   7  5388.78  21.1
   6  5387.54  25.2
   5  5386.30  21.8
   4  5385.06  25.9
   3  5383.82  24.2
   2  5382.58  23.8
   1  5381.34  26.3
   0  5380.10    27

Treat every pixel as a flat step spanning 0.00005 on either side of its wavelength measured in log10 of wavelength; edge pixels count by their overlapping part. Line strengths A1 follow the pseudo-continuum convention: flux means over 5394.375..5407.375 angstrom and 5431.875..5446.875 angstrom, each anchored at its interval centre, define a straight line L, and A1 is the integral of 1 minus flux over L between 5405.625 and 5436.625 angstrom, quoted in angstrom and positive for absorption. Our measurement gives 1.7 angstrom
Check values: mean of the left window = 23.1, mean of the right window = 26.4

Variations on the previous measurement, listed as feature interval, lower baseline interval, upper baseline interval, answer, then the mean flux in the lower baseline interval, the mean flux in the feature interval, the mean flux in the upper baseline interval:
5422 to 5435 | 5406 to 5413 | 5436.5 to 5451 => 0.79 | 22.7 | 23.2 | 26.3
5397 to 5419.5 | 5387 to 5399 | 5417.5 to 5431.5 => 2.12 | 25.4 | 22.2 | 23.7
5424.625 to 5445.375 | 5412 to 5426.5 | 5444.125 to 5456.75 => -0.45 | 24.3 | 24.9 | 24.4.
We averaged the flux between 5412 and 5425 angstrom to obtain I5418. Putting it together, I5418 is 24.1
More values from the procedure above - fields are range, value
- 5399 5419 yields 21.9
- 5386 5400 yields 25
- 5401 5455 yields 23.7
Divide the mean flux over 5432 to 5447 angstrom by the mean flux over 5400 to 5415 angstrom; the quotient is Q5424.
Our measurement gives 1.2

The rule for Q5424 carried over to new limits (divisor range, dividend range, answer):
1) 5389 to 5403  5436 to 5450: 1.06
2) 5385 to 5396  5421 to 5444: 1.02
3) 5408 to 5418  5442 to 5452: 1.14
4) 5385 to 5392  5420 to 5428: 1.05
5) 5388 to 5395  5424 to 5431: 0.95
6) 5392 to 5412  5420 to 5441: 1.06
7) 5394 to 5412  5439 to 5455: 1.11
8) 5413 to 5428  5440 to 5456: 1.02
